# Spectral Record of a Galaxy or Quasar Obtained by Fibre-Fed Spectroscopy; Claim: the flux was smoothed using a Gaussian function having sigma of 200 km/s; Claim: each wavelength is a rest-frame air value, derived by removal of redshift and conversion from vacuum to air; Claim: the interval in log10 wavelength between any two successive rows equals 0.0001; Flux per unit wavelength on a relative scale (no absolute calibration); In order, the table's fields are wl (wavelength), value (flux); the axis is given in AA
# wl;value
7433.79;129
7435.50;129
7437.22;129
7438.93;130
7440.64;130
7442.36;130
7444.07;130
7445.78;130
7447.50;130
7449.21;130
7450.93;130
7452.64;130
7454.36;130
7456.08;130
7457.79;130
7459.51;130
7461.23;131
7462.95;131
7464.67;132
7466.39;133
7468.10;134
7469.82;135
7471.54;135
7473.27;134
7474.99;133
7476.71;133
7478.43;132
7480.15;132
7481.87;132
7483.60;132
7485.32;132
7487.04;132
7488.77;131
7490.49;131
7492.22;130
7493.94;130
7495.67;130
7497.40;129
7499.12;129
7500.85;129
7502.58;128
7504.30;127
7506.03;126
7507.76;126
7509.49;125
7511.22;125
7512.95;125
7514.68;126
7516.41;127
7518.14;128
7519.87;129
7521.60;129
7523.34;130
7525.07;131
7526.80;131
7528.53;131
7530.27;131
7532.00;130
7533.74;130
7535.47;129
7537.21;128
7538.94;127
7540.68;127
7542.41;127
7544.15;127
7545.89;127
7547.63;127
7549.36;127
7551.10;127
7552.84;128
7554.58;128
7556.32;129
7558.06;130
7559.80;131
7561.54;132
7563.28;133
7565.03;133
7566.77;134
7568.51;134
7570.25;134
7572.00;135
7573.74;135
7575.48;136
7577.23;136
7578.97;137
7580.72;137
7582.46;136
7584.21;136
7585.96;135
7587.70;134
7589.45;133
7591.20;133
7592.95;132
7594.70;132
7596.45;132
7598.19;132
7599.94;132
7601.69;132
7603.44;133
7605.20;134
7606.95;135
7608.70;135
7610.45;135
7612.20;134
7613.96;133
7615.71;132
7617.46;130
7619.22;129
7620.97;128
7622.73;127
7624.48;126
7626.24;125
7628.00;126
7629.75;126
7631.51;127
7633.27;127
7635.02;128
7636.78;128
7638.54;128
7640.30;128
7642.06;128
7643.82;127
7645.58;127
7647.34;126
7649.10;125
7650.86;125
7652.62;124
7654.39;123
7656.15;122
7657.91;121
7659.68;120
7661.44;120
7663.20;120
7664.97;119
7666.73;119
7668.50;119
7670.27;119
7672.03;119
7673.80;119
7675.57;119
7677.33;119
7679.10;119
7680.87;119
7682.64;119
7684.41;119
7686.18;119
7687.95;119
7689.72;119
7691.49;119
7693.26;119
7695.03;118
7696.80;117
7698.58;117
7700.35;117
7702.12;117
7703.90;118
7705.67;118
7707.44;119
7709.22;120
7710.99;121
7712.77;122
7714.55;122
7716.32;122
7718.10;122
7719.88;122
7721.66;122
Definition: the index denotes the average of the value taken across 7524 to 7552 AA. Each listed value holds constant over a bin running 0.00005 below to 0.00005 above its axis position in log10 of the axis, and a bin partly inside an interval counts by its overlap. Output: 129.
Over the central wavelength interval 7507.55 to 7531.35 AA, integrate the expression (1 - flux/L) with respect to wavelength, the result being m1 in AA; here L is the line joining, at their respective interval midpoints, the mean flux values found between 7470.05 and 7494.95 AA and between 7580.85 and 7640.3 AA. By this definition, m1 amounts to 0.65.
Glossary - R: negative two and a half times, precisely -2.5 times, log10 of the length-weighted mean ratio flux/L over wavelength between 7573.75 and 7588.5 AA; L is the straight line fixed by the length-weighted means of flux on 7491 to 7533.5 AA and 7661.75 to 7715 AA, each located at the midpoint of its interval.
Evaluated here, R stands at -0.09 mag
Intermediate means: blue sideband 128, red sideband 119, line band 136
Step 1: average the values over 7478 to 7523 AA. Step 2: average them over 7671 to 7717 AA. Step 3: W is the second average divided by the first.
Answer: 0.92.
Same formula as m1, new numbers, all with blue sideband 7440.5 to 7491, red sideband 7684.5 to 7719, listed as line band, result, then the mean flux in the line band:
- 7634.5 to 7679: -0.4 AA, 123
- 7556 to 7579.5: -1.4 AA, 134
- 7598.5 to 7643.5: -2.3 AA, 130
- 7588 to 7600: -0.7 AA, 132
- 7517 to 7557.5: -0.3 AA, 129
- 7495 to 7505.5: 0.1 AA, 129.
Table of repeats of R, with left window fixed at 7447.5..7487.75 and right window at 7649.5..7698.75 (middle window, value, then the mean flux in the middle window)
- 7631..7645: -0.05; 128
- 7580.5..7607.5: -0.08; 134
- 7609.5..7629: -0.06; 130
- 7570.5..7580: -0.08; 136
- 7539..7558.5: 0.00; 128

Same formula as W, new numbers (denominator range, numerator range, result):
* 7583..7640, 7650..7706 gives 0.91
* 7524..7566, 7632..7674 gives 0.96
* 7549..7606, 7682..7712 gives 0.89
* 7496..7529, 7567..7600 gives 1.05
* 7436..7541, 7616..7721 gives 0.94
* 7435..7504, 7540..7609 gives 1.01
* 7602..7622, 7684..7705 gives 0.89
